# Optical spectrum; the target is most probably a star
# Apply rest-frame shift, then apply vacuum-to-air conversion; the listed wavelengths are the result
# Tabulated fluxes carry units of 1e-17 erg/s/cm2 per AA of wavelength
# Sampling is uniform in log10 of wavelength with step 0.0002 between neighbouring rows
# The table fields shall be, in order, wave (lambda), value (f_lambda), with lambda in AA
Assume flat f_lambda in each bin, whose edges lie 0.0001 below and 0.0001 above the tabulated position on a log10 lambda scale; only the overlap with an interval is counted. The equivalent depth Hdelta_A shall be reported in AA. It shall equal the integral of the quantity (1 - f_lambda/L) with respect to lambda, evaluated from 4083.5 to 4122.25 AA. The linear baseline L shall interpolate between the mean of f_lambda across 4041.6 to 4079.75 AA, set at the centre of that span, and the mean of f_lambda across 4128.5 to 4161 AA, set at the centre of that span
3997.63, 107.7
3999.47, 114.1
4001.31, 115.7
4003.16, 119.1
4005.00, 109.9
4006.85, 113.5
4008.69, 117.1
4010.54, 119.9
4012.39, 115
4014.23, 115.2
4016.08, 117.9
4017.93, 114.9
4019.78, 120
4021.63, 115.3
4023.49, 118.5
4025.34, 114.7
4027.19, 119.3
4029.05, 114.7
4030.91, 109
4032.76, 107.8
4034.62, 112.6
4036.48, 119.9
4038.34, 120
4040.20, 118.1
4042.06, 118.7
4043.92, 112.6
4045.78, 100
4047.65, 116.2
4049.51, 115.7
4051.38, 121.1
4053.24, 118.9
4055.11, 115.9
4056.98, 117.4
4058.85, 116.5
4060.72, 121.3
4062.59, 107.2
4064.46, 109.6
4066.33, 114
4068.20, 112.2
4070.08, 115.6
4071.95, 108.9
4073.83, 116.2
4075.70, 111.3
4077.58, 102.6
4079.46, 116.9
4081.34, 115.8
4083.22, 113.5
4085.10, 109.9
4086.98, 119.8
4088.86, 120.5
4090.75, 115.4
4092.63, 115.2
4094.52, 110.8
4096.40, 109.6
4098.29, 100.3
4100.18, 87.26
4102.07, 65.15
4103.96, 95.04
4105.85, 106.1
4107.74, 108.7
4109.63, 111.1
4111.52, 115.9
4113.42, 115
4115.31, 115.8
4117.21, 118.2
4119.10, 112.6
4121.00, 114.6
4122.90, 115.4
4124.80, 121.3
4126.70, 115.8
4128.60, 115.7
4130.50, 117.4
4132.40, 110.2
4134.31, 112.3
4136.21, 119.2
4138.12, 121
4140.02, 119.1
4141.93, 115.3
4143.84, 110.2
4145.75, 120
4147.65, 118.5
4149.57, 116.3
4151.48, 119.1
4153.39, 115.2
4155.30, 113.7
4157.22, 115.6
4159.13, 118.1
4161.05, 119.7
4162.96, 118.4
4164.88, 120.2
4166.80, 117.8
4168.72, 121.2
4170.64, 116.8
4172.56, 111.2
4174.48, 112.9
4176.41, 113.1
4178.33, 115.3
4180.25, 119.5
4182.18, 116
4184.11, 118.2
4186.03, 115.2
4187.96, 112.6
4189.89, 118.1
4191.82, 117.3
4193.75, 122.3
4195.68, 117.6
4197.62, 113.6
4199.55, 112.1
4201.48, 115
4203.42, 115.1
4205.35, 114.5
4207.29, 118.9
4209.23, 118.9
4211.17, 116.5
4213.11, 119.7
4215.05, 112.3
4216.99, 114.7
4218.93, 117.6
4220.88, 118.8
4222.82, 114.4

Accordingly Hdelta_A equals 2.2 AA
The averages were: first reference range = 114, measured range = 108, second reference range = 116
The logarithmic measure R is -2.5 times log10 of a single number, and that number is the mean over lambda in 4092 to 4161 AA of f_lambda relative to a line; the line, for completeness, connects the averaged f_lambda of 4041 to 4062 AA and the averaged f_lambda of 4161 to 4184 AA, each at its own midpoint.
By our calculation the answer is 0.04 mag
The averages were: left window 116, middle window 112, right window 117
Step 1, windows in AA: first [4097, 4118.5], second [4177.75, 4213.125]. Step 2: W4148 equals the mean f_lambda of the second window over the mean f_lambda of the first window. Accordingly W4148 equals 1.12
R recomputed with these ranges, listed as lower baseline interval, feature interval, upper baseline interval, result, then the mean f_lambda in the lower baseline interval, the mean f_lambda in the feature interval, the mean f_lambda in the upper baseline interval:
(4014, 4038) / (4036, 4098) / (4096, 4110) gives -0.09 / 115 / 114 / 96.9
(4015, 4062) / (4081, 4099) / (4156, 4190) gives 0.03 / 116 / 113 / 117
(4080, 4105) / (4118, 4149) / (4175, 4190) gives -0.05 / 106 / 116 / 116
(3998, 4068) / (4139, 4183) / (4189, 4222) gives 0.00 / 115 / 117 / 117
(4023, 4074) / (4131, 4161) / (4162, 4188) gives 0.00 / 115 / 116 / 116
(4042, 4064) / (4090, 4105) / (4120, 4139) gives 0.16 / 115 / 99.7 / 116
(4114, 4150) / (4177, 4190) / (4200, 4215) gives 0.00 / 116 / 116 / 116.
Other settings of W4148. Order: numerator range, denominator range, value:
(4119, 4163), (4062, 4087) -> 1.04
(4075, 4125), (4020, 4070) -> 0.95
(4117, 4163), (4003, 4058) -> 1.01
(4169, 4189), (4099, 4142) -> 1.04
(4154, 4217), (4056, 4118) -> 1.06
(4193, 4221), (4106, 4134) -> 1.02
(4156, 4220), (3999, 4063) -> 1.01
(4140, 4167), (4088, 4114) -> 1.11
